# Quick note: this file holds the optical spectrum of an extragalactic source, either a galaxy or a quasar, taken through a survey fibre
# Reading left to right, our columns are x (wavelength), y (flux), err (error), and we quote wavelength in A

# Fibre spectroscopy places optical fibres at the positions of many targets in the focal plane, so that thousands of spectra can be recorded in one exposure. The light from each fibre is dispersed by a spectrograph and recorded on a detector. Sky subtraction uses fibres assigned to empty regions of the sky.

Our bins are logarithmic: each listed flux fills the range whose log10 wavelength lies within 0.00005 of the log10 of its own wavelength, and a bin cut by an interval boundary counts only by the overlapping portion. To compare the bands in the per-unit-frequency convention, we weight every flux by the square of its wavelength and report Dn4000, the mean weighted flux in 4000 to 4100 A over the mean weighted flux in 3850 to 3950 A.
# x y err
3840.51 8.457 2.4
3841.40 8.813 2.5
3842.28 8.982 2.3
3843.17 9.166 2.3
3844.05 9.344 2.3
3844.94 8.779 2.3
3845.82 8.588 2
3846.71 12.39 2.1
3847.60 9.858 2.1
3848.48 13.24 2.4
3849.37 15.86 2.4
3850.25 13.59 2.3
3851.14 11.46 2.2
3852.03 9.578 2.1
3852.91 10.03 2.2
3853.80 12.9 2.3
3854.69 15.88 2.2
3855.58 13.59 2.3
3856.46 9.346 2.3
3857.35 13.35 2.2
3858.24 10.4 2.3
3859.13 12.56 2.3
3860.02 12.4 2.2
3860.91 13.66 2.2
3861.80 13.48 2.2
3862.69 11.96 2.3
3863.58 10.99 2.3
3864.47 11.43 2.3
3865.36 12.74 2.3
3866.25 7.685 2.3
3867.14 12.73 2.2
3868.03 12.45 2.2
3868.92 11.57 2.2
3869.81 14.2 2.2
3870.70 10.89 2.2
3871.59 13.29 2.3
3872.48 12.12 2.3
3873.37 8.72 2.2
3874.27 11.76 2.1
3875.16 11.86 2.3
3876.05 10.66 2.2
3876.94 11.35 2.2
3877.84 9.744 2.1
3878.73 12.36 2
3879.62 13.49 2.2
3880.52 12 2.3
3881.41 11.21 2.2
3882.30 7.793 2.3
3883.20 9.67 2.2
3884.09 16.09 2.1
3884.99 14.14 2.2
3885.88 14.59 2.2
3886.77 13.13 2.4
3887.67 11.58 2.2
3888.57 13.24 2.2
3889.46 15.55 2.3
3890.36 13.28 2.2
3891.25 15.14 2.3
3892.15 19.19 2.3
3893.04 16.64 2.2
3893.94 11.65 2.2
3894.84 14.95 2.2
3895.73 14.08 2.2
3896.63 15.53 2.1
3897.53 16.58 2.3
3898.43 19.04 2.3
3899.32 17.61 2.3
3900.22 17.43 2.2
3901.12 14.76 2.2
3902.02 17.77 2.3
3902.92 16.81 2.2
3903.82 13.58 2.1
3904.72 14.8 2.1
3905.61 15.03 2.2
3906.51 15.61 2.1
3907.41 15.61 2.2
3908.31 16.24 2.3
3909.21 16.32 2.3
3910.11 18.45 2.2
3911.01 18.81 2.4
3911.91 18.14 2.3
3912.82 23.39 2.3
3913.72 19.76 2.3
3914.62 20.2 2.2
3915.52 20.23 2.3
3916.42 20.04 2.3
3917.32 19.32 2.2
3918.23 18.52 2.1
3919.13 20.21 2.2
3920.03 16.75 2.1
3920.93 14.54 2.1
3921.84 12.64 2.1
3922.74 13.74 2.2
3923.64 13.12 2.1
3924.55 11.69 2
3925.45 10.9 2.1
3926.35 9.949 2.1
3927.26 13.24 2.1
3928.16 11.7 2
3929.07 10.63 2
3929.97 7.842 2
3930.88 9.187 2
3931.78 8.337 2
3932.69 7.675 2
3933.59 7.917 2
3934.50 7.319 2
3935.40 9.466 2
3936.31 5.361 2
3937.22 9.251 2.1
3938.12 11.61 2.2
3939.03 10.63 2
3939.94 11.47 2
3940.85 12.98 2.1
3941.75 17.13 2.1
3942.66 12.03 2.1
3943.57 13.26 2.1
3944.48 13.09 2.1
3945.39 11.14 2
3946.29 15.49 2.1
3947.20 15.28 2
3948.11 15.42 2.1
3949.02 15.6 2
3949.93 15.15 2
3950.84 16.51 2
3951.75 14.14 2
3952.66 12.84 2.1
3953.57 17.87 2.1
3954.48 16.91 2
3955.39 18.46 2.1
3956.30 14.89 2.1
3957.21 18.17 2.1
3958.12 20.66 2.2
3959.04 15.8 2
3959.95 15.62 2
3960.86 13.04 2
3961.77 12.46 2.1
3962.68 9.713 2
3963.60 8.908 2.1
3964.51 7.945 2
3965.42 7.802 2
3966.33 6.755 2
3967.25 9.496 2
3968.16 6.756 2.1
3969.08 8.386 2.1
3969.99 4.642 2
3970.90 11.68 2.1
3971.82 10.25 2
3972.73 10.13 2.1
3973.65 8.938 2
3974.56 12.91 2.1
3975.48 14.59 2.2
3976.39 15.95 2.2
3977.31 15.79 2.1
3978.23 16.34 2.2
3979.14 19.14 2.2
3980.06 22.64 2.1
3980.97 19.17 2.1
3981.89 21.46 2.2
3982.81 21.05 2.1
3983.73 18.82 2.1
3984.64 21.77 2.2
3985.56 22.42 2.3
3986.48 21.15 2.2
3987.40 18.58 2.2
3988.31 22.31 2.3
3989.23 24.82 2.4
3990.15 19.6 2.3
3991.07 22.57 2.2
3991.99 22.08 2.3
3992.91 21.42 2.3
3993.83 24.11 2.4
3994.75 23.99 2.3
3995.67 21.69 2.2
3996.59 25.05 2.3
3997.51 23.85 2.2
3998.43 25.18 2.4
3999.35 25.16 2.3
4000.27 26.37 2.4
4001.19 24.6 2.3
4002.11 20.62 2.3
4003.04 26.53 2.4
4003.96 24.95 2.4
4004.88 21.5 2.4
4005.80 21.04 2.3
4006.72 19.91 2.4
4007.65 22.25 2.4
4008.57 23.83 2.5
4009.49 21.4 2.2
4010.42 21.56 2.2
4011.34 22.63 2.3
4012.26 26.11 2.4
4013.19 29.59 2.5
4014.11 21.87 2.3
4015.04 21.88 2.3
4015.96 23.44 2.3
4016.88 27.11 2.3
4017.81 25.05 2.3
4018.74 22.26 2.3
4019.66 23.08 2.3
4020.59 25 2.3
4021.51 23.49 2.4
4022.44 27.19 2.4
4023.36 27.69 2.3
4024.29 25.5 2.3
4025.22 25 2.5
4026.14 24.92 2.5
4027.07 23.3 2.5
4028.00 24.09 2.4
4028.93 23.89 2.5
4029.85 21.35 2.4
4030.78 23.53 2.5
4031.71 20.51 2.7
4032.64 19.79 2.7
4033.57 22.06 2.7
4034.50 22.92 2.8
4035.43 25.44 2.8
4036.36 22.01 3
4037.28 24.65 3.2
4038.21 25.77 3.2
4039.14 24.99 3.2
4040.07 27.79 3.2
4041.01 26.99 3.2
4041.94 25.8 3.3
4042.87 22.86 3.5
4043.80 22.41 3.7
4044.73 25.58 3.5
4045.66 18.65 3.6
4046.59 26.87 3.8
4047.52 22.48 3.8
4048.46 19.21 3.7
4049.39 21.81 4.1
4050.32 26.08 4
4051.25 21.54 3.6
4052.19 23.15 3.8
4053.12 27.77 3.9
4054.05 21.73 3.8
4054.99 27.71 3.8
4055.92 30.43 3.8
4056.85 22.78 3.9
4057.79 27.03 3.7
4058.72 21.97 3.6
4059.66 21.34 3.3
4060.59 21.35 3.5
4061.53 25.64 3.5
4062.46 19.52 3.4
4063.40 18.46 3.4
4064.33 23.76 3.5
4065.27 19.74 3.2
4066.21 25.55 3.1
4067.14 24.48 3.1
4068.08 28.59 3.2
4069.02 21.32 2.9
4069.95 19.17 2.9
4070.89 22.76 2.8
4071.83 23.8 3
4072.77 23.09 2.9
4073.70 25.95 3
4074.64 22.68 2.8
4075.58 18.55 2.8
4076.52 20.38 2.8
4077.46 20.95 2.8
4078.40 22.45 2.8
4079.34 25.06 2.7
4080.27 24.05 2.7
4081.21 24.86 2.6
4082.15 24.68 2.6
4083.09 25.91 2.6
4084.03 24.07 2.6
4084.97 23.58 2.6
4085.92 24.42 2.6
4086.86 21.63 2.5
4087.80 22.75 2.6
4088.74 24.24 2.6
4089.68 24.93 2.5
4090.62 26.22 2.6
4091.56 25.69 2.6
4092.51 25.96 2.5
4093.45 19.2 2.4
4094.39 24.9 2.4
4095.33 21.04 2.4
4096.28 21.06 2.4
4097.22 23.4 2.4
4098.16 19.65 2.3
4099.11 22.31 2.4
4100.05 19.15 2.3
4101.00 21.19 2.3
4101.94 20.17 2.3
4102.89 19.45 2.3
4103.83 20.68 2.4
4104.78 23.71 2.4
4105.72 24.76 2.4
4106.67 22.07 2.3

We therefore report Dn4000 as 1.9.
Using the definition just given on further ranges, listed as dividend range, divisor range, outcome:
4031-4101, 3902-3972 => 1.84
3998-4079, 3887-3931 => 1.62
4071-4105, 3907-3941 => 1.80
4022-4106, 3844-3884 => 2.21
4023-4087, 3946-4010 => 1.39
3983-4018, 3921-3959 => 1.86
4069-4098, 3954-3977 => 2.04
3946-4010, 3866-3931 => 1.28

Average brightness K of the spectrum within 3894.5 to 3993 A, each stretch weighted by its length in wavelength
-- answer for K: 14.9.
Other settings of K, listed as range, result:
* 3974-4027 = 22.4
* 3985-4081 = 23.4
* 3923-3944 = 10.6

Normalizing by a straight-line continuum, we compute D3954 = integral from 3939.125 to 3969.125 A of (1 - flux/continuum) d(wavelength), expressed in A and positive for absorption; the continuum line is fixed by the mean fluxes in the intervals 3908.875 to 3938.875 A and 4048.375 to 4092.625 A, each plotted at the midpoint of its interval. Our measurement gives 4.4 A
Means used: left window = 13.8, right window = 23.5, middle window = 13.4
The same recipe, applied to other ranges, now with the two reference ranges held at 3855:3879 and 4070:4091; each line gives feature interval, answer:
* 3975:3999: -3.5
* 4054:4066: -0.5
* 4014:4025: -2.4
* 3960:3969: 4.0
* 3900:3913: -2.6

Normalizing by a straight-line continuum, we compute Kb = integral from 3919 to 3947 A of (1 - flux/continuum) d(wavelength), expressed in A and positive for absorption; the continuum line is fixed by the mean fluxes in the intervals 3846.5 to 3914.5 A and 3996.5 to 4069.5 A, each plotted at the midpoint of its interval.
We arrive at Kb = 9.2 A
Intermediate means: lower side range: 13.7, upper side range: 23.8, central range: 11.6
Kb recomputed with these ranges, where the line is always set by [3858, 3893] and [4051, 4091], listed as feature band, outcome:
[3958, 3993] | 5.46 A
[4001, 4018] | -2.90 A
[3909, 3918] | -3.07 A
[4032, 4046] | -1.40 A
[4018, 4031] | -2.17 A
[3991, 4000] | -2.06 A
